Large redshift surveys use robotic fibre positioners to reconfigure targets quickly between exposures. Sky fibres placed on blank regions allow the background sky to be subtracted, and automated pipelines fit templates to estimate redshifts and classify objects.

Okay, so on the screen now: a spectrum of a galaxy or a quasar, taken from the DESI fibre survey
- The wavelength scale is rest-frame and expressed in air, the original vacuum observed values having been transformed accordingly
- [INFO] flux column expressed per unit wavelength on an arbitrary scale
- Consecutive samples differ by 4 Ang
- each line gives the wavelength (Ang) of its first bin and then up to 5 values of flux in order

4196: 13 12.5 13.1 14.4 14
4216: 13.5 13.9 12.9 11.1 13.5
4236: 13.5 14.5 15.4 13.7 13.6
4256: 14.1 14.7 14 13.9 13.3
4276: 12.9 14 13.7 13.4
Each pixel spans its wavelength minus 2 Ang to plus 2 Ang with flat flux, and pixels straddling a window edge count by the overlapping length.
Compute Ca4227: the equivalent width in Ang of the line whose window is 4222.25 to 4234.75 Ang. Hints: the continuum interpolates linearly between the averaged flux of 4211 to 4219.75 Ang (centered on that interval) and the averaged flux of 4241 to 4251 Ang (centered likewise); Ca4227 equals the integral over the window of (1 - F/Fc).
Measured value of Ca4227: 1.3 Ang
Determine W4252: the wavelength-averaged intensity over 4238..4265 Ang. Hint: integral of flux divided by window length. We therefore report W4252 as 14.3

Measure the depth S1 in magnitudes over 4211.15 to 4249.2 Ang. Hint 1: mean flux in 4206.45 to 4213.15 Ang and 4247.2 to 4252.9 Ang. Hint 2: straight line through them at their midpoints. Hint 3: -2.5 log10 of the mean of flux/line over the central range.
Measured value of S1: 0.03 mag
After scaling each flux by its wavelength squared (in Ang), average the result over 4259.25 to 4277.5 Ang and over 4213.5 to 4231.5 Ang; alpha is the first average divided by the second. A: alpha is 1.08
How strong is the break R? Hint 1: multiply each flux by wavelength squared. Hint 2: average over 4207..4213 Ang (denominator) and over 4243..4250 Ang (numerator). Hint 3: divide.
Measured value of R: 1.03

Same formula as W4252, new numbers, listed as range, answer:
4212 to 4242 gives 13.3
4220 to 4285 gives 13.7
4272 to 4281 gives 13.4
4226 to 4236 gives 12.5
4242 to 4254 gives 14.2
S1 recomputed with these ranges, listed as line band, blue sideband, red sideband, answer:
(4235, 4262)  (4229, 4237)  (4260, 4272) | -0.05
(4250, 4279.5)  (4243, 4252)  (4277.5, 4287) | 0.02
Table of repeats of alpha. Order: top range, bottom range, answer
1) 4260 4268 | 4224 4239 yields 1.12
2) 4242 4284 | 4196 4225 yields 1.06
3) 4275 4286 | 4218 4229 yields 1.09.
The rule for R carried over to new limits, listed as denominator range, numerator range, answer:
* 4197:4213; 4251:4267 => 1.08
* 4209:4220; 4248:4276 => 1.02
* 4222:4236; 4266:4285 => 1.10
